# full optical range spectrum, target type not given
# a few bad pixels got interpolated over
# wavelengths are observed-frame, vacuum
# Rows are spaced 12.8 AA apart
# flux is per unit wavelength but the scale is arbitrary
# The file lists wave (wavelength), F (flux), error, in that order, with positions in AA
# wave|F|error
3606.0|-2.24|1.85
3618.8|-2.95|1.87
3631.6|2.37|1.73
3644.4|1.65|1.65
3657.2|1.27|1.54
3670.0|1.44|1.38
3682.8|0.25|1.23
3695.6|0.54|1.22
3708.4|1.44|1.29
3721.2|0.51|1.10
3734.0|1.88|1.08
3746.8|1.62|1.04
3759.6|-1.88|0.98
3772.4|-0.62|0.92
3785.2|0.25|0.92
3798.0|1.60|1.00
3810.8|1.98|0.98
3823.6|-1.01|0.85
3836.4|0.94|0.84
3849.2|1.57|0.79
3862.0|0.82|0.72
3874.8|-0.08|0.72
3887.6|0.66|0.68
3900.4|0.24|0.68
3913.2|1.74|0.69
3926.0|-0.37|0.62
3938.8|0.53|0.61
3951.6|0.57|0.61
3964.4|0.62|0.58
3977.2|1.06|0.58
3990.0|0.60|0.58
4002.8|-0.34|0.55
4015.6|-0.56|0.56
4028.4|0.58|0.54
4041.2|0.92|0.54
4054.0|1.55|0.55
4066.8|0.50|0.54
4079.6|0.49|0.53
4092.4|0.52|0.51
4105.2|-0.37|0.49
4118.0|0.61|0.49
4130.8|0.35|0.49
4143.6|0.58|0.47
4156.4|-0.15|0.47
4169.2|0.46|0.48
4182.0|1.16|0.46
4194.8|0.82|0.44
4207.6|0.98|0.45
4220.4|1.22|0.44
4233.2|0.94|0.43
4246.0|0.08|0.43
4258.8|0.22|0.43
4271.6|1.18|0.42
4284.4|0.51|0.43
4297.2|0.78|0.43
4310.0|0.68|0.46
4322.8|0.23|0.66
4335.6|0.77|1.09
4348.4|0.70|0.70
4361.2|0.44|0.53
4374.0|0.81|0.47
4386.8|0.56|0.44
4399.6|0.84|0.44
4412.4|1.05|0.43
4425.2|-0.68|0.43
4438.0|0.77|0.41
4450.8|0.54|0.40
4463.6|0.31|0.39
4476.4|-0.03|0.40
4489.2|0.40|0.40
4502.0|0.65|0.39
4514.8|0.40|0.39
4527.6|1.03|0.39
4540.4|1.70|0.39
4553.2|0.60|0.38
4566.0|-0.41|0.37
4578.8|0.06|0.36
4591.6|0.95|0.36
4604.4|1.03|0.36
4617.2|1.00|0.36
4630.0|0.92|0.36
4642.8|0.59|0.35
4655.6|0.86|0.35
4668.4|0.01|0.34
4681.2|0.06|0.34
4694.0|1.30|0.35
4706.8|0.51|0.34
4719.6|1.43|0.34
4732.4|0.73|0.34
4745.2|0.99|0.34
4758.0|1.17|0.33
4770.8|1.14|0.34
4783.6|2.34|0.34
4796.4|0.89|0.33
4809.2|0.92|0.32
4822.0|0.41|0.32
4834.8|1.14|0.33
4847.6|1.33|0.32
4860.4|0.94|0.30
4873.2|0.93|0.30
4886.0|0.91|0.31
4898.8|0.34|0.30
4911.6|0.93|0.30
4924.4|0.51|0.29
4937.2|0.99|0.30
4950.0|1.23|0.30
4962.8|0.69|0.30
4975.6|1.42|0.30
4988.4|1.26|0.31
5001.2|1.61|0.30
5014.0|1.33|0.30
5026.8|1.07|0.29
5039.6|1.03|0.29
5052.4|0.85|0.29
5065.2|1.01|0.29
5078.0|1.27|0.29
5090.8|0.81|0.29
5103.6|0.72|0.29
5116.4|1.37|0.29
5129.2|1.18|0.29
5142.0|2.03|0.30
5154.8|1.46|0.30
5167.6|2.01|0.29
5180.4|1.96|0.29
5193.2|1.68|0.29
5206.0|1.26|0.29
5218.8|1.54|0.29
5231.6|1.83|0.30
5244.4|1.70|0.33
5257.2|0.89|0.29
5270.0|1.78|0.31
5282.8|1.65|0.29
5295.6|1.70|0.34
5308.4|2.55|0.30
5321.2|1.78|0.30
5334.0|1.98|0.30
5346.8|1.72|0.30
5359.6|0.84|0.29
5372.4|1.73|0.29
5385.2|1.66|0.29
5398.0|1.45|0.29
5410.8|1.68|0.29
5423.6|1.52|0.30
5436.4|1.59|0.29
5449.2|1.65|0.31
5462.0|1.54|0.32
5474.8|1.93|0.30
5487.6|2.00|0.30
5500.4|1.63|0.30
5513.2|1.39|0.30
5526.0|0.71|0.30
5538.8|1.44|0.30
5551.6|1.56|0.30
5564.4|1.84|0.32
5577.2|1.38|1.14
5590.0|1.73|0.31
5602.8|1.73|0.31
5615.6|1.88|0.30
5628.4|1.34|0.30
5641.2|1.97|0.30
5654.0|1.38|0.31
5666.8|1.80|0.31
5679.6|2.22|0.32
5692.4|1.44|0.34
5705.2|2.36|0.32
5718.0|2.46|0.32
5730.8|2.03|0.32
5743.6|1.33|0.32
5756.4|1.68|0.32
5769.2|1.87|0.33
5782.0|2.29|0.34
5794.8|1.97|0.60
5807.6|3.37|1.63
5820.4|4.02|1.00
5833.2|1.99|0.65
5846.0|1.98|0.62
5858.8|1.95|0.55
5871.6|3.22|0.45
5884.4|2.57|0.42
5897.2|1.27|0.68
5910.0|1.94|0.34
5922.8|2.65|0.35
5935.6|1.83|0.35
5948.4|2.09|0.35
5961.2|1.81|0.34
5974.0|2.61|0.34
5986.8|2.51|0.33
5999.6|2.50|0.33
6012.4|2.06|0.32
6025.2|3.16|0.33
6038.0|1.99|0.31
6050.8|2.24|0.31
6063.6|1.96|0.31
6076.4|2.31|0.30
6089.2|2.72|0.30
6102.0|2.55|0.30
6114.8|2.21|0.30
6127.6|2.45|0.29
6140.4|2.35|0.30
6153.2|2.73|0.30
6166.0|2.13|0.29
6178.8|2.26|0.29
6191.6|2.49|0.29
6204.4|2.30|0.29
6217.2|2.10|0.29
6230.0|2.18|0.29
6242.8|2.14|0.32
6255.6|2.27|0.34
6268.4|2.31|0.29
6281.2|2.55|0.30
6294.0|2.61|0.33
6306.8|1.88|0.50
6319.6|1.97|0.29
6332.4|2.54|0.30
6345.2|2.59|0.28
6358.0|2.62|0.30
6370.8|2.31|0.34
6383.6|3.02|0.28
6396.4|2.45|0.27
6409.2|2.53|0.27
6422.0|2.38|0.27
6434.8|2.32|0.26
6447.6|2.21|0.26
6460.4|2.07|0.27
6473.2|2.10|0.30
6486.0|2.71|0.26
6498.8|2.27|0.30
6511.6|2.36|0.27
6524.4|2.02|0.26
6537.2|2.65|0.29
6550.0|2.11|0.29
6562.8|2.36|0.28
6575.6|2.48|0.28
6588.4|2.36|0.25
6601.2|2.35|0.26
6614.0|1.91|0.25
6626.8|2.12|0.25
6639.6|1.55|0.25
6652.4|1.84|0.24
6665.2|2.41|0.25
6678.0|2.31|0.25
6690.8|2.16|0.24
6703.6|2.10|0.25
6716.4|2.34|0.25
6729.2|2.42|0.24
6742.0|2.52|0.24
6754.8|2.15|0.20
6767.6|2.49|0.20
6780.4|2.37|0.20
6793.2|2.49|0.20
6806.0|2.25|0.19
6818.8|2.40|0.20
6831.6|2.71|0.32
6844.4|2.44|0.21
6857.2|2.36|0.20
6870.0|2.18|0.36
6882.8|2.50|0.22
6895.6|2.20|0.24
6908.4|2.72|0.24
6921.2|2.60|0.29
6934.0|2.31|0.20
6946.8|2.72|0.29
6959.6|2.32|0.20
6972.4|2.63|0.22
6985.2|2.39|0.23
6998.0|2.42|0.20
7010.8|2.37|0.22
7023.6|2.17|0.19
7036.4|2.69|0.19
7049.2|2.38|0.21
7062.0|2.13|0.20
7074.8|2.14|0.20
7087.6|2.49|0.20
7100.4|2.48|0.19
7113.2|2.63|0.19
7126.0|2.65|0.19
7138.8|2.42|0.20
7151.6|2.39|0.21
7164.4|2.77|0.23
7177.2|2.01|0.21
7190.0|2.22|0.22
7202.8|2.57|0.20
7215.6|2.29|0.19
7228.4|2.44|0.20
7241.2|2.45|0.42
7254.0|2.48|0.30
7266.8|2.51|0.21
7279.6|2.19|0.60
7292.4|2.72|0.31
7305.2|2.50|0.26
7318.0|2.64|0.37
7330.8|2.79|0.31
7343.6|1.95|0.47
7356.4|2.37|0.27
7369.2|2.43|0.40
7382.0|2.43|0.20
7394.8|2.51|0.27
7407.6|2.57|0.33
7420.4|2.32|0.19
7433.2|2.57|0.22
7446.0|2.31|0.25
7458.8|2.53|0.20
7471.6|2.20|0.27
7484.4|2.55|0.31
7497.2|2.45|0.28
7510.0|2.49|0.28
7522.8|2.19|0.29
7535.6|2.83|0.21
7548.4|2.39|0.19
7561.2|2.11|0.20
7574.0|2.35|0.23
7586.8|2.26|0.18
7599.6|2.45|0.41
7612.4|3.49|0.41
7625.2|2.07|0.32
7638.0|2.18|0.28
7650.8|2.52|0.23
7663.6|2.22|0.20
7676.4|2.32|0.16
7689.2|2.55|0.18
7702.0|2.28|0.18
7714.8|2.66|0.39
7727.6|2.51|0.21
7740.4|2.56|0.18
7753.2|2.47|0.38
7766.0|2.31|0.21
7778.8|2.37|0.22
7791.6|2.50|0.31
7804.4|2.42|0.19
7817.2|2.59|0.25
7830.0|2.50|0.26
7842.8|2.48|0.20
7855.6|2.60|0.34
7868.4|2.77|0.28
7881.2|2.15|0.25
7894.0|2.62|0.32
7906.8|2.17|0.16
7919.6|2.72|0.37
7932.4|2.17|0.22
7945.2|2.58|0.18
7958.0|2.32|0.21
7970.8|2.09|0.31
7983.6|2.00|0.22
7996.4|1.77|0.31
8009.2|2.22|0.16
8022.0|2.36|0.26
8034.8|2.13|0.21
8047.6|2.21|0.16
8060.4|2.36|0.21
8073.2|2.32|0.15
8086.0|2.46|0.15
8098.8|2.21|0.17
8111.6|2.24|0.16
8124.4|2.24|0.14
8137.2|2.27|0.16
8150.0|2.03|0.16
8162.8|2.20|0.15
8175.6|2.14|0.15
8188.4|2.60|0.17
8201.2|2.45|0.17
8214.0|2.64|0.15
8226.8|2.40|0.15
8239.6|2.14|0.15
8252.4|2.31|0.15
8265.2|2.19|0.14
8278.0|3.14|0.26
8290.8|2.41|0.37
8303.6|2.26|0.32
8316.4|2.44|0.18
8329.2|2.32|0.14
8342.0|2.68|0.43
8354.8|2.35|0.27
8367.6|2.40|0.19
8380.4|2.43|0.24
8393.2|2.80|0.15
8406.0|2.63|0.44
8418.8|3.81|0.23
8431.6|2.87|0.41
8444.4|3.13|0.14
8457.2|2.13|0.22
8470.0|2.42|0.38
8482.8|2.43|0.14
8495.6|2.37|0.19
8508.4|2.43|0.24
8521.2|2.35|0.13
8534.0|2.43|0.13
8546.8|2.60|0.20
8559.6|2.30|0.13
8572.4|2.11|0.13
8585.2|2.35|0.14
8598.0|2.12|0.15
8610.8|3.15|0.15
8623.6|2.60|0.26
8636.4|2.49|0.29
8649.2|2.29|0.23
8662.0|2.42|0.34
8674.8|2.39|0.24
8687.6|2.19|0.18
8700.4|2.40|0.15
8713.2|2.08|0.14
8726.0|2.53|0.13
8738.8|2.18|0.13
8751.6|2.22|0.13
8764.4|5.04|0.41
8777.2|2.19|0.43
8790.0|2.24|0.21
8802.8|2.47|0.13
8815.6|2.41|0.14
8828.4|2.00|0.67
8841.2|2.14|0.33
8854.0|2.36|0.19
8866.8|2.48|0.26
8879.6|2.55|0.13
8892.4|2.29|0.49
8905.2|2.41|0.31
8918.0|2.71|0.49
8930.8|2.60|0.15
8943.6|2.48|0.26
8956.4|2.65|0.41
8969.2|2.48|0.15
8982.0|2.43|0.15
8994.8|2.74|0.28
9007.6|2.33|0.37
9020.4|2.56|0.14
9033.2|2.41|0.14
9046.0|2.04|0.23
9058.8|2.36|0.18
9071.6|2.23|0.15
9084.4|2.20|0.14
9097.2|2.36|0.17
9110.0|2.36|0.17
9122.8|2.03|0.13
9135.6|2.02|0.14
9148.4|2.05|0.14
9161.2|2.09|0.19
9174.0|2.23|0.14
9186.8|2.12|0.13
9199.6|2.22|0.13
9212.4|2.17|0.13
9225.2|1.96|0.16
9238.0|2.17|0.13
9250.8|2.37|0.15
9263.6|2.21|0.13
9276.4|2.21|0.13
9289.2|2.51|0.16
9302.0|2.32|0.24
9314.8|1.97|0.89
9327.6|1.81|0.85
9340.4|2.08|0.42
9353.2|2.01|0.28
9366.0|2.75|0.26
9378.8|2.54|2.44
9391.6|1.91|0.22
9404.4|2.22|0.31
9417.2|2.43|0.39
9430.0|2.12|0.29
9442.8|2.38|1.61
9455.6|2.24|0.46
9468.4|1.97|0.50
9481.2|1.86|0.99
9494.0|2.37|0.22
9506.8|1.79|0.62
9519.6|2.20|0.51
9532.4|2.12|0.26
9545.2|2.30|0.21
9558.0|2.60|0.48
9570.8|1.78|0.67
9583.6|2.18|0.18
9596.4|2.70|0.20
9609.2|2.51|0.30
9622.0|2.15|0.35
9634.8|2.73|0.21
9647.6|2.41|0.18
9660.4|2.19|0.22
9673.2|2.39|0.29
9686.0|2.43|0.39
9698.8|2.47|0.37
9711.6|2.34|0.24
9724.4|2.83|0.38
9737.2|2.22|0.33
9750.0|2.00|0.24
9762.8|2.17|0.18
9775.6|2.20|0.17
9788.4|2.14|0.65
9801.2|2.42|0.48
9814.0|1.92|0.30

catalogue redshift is 0.282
